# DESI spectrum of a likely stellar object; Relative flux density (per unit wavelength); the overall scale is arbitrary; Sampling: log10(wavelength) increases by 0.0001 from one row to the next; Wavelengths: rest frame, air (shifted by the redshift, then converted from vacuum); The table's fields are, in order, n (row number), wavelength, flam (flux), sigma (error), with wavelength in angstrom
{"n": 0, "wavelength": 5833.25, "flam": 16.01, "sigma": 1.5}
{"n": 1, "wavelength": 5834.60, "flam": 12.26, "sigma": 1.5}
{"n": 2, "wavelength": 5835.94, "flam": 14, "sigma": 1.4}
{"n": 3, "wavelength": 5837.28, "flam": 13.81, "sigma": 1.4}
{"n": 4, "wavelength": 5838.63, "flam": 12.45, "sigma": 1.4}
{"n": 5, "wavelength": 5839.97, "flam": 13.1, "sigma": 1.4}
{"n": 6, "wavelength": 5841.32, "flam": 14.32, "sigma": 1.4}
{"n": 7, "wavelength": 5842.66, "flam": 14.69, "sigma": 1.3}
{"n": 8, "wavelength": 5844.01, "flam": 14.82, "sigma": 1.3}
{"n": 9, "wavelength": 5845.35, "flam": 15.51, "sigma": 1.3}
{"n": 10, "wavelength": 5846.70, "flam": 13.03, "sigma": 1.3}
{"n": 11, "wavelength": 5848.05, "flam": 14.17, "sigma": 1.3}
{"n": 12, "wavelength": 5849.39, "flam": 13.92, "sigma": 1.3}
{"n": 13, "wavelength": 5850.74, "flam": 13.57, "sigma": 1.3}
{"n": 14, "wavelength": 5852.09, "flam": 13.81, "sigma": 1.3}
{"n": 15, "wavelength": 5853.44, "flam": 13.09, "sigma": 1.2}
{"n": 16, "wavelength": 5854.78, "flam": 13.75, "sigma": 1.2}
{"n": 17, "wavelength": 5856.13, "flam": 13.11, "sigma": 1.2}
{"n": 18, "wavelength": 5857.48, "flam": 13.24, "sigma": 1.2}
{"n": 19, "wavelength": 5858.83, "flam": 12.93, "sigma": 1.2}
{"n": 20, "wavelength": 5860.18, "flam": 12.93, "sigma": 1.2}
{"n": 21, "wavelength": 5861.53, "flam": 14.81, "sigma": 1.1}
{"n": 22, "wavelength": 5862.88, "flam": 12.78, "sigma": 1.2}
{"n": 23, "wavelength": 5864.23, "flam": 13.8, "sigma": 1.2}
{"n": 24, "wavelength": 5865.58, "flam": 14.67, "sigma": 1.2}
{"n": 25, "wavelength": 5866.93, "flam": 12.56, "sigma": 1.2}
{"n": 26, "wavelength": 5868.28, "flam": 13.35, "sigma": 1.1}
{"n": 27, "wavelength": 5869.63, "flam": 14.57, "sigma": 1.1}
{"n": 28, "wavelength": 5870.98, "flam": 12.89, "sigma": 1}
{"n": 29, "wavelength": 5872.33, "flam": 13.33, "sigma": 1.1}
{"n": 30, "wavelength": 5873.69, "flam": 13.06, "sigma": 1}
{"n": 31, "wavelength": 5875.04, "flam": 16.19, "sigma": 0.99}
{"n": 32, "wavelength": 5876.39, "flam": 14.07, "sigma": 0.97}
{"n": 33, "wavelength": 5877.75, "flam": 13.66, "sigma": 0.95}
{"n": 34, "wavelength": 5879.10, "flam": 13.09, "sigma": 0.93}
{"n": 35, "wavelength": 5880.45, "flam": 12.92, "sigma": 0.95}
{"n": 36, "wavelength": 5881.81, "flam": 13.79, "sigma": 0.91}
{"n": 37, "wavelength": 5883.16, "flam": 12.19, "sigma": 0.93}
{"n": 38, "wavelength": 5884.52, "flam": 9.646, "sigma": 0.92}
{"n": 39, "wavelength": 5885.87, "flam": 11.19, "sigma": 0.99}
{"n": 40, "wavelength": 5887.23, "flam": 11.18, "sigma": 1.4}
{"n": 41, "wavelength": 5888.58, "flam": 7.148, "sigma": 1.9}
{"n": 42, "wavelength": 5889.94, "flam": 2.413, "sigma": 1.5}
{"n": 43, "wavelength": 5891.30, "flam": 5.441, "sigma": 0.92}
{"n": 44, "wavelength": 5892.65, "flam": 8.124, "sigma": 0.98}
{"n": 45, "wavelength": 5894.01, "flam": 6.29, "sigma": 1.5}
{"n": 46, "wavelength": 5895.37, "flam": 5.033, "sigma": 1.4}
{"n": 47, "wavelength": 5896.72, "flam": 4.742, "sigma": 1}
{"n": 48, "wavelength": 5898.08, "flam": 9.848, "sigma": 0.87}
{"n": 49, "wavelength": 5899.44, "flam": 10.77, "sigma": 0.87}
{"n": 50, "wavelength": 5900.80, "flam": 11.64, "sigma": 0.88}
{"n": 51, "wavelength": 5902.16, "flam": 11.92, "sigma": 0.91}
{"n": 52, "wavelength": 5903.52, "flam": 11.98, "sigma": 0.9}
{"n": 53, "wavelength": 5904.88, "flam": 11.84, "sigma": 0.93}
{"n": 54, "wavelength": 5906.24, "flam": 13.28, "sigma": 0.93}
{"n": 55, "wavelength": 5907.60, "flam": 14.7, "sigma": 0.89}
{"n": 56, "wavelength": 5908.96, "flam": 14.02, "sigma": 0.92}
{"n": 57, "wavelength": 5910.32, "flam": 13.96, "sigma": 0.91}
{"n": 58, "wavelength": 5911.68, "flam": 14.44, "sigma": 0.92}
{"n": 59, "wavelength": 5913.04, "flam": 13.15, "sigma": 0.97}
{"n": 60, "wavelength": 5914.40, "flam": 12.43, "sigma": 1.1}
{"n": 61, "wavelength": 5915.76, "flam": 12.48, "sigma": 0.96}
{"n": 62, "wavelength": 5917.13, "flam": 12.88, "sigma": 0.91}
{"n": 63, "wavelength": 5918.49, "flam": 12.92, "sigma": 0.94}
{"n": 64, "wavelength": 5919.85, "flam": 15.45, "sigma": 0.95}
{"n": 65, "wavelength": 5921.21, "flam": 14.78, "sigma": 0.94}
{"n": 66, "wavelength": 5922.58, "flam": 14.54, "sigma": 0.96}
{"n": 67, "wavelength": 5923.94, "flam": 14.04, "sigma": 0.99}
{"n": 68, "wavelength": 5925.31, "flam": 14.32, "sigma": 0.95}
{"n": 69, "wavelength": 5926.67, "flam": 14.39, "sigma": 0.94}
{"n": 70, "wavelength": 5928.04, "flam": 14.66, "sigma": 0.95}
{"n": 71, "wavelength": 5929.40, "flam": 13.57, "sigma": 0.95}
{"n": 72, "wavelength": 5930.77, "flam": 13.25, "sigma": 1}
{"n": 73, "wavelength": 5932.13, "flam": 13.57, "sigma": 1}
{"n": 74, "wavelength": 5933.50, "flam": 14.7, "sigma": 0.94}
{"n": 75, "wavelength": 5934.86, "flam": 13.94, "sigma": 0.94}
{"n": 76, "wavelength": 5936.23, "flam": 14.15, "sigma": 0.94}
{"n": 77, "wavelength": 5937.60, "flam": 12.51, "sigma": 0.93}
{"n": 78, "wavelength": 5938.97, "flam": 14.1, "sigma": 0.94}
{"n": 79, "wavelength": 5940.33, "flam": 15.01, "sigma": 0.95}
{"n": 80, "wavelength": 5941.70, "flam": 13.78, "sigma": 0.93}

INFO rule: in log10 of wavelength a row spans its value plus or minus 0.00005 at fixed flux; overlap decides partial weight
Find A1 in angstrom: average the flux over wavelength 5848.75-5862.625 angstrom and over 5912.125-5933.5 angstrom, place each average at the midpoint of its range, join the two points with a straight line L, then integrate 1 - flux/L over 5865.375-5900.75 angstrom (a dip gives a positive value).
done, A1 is 7.3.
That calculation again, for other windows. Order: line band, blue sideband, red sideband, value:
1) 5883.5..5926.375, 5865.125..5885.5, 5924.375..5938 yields 7.65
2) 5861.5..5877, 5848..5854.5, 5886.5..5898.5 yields -4.79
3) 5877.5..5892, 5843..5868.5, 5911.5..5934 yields 3.82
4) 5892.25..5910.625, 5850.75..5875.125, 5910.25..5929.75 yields 4.29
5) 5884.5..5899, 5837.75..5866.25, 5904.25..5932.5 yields 6.78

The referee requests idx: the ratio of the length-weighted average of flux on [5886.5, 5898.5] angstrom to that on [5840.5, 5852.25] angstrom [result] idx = 0.5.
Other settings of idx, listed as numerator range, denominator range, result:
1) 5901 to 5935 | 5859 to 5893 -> 1.13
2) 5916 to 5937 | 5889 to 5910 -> 1.47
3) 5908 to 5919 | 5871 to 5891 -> 1.15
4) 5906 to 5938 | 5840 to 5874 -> 1.01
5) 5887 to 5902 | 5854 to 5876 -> 0.55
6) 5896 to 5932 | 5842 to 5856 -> 0.92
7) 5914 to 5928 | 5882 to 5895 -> 1.67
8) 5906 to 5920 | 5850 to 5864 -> 1.01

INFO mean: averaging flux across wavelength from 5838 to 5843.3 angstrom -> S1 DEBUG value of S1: 13.7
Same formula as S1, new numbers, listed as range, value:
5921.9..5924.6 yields 14.3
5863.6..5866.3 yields 14.2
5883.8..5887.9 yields 10.7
